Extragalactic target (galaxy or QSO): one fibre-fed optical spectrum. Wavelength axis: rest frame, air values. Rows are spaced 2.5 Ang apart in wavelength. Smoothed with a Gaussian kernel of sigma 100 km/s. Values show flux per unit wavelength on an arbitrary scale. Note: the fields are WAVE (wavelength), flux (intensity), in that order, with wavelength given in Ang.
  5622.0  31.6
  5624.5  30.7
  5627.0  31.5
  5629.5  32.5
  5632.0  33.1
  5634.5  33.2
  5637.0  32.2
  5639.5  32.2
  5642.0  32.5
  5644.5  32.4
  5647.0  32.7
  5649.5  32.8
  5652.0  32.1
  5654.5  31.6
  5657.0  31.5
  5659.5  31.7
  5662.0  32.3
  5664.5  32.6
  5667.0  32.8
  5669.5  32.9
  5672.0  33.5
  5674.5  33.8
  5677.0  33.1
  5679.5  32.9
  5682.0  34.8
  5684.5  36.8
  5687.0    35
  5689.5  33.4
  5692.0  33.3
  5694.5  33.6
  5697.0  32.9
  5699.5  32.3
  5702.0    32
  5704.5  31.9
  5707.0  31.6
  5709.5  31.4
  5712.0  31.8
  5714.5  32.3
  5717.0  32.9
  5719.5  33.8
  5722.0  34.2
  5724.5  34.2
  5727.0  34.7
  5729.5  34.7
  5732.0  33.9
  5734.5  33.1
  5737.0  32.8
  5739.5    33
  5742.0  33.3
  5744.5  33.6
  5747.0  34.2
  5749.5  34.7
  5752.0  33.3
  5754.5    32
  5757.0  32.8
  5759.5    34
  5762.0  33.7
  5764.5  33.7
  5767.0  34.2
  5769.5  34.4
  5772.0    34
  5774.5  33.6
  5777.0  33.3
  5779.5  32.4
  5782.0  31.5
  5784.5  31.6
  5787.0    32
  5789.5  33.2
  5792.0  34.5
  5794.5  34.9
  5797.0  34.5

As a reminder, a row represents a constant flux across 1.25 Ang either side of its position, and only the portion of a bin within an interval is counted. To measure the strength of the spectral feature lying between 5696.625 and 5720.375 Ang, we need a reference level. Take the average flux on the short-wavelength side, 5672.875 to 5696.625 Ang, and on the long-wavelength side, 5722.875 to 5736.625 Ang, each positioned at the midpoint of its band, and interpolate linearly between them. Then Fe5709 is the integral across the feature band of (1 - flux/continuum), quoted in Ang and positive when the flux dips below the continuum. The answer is 1.25 Ang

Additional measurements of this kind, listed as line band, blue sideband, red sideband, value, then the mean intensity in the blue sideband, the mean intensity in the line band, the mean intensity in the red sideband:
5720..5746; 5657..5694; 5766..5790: -0.4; 33.4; 33.8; 33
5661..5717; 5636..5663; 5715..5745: -0.3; 32.2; 33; 33.7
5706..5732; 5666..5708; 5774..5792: -0.1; 33.3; 33.2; 32.6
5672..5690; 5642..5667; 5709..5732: -0.8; 32.2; 34.2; 33.4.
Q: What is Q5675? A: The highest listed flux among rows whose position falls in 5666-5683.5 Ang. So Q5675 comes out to 34.8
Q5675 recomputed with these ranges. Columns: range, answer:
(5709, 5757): 34.7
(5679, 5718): 36.8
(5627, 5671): 33.2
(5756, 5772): 34.4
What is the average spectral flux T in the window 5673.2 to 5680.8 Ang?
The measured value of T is 33.3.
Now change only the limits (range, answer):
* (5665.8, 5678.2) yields 33.2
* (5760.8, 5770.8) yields 34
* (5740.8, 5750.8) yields 34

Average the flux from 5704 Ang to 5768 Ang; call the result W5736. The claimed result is 33.3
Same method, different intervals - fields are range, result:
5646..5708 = 33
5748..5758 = 33.2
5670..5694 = 34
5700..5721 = 32.2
